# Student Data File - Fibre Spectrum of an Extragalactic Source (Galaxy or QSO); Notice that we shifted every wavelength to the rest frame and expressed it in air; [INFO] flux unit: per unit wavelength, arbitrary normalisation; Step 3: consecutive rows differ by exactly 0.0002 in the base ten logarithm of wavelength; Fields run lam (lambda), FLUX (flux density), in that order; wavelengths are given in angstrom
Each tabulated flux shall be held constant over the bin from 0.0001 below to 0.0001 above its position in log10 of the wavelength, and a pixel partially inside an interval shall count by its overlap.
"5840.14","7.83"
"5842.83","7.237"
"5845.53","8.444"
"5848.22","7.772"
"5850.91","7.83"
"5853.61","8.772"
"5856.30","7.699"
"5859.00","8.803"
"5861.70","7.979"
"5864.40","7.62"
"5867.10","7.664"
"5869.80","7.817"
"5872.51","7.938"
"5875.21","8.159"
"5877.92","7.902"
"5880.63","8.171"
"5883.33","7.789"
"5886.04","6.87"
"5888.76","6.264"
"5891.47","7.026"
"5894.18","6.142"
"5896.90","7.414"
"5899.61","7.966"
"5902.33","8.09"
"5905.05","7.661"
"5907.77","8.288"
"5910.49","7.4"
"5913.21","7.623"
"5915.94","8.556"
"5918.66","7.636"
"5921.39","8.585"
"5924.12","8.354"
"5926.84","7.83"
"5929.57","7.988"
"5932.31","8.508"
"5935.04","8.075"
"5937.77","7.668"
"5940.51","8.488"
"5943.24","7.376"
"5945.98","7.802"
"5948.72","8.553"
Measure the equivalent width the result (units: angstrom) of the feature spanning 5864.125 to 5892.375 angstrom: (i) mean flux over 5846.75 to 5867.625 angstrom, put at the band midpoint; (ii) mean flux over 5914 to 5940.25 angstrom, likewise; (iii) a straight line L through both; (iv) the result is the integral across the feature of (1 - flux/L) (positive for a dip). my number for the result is 1.7 angstrom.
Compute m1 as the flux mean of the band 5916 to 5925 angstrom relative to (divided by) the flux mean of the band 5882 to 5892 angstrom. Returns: 1.2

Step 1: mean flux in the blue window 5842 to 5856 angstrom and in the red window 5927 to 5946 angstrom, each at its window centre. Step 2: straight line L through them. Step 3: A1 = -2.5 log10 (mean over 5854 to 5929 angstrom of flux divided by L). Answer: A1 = 0.03 mag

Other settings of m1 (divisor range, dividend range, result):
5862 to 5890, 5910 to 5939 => 1.05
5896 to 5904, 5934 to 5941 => 1.02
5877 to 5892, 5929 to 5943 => 1.10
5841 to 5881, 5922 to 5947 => 1.01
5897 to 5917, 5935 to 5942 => 1.02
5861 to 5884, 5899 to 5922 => 1.01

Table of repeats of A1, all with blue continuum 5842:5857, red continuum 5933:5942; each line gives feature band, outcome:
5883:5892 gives 0.17 mag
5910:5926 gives 0.00 mag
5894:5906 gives 0.07 mag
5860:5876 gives 0.02 mag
